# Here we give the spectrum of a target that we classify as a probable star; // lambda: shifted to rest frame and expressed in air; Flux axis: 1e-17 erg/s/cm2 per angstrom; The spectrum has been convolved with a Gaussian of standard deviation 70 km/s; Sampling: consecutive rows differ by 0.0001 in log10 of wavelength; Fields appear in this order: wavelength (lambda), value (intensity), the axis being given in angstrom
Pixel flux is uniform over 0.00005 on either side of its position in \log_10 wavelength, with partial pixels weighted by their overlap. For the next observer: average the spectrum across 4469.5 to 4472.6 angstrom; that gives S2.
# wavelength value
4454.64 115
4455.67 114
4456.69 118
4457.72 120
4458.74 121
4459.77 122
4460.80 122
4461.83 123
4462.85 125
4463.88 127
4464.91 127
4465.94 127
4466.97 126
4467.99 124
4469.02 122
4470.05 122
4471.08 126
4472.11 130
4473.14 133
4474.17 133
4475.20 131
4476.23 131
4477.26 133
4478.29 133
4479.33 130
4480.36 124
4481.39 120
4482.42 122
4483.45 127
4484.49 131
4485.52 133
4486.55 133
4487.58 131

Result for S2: 126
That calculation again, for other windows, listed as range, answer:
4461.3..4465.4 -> 125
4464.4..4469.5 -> 125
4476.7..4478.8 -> 133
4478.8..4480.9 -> 127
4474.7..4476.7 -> 131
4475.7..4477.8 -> 132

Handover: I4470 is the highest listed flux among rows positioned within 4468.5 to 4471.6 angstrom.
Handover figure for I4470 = 126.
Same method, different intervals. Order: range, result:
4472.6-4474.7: 133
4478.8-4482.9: 130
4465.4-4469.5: 127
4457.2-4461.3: 122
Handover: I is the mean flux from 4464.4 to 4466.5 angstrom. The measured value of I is 127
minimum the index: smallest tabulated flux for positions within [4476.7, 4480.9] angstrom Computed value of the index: 124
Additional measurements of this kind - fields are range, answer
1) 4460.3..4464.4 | 122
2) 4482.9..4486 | 127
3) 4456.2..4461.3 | 118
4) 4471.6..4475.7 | 130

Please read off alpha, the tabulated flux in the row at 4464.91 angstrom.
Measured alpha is 127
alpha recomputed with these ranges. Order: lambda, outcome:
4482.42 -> 122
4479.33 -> 130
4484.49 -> 131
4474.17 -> 133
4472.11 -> 130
